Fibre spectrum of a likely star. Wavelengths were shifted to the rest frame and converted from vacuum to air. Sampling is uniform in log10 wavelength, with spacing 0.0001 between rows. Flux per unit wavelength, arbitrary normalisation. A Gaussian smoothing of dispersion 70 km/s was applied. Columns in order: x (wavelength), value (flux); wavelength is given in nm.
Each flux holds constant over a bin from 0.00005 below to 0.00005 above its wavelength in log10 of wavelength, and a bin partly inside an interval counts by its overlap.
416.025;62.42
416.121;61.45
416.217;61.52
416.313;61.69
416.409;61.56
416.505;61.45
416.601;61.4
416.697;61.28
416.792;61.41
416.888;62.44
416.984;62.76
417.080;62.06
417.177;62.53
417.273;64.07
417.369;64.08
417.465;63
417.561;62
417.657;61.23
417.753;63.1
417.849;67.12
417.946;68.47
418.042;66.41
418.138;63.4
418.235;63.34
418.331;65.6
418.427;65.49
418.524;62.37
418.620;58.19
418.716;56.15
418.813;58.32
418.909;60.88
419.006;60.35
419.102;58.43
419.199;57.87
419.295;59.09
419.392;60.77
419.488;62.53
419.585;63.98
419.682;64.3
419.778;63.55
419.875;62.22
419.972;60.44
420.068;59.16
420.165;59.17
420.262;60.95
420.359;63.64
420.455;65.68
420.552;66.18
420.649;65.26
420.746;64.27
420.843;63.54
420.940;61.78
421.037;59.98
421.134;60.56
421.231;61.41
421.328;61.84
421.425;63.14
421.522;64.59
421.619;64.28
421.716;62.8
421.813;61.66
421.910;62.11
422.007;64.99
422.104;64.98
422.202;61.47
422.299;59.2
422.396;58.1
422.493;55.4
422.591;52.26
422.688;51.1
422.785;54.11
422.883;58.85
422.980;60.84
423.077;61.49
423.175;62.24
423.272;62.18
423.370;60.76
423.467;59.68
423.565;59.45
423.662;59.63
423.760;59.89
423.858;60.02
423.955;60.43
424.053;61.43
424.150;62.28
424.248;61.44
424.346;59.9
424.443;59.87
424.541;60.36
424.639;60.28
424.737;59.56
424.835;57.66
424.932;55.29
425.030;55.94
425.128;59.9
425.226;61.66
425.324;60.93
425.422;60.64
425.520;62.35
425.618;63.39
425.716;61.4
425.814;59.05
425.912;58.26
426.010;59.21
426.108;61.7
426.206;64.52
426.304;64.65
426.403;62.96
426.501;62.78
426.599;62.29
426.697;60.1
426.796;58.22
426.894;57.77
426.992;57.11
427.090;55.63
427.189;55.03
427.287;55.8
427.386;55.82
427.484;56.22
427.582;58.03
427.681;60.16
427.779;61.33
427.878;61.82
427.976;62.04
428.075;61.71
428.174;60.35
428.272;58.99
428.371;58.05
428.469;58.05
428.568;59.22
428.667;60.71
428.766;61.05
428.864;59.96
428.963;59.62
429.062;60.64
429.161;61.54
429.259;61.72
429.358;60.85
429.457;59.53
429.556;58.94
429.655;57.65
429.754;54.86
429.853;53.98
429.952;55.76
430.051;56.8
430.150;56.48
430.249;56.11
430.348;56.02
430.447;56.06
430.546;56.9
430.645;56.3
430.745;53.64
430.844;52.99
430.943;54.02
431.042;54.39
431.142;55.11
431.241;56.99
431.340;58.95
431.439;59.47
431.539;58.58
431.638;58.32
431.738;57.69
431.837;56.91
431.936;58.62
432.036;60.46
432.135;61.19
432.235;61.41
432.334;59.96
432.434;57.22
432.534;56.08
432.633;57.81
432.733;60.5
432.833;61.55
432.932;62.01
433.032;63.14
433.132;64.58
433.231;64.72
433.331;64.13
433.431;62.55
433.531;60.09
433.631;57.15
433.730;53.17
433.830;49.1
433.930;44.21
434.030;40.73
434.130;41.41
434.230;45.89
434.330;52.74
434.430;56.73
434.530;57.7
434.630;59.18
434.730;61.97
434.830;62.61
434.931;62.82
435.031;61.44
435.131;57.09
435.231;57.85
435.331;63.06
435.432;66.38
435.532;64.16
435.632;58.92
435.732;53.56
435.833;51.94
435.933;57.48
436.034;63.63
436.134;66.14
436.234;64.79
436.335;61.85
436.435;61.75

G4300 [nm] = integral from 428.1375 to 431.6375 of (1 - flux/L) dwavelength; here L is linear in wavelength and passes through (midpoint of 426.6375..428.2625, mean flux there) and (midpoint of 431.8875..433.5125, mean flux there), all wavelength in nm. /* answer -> 0.12 nm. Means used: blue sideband 58.6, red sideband 61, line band 57.7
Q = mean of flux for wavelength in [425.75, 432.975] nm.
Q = 58.7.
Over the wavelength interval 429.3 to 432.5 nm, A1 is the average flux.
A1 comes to 57.2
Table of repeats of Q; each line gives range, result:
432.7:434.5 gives 55.8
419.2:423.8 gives 61.1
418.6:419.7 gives 60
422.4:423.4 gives 57.9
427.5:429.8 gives 59.8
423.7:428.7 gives 59.8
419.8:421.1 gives 62.5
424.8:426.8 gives 60.7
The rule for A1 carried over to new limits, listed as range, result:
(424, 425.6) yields 60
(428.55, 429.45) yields 60.6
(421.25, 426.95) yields 60.4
